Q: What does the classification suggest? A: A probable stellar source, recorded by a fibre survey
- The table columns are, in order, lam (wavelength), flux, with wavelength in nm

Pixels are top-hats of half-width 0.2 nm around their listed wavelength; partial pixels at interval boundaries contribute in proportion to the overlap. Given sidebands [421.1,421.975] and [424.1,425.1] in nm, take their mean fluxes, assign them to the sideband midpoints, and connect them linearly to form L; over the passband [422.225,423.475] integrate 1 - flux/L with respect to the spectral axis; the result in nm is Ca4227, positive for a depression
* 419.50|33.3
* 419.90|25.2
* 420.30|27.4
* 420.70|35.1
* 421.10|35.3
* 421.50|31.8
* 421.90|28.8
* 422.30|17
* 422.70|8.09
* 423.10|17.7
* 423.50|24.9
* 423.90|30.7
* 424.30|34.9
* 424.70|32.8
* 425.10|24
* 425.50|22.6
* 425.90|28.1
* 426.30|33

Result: 0.641 nm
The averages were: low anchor 31.7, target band 15.5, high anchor 31.9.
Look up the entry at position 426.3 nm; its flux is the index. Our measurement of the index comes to 33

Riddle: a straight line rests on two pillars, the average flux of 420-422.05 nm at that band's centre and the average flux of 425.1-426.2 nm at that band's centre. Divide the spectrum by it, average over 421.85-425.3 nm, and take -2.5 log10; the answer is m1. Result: 0.16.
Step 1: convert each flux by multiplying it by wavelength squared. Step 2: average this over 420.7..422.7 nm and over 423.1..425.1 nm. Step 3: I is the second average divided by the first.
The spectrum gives 1.09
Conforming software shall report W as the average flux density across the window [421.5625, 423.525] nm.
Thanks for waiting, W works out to 19.7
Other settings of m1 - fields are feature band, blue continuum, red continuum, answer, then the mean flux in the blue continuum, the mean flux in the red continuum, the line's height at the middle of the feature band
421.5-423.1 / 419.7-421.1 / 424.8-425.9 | 0.397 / 30.1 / 25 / 28.2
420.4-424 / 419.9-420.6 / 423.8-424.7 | 0.184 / 27.9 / 33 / 30.4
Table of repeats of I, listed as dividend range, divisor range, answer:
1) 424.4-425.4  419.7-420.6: 1.07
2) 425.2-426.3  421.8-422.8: 1.52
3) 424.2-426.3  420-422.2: 0.95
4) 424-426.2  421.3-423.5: 1.38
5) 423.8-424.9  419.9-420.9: 1.12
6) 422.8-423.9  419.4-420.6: 0.77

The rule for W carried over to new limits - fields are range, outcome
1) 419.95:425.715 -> 26.5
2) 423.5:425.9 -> 28.6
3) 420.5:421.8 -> 33.7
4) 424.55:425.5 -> 26.9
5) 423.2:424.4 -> 28.7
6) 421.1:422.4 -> 28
